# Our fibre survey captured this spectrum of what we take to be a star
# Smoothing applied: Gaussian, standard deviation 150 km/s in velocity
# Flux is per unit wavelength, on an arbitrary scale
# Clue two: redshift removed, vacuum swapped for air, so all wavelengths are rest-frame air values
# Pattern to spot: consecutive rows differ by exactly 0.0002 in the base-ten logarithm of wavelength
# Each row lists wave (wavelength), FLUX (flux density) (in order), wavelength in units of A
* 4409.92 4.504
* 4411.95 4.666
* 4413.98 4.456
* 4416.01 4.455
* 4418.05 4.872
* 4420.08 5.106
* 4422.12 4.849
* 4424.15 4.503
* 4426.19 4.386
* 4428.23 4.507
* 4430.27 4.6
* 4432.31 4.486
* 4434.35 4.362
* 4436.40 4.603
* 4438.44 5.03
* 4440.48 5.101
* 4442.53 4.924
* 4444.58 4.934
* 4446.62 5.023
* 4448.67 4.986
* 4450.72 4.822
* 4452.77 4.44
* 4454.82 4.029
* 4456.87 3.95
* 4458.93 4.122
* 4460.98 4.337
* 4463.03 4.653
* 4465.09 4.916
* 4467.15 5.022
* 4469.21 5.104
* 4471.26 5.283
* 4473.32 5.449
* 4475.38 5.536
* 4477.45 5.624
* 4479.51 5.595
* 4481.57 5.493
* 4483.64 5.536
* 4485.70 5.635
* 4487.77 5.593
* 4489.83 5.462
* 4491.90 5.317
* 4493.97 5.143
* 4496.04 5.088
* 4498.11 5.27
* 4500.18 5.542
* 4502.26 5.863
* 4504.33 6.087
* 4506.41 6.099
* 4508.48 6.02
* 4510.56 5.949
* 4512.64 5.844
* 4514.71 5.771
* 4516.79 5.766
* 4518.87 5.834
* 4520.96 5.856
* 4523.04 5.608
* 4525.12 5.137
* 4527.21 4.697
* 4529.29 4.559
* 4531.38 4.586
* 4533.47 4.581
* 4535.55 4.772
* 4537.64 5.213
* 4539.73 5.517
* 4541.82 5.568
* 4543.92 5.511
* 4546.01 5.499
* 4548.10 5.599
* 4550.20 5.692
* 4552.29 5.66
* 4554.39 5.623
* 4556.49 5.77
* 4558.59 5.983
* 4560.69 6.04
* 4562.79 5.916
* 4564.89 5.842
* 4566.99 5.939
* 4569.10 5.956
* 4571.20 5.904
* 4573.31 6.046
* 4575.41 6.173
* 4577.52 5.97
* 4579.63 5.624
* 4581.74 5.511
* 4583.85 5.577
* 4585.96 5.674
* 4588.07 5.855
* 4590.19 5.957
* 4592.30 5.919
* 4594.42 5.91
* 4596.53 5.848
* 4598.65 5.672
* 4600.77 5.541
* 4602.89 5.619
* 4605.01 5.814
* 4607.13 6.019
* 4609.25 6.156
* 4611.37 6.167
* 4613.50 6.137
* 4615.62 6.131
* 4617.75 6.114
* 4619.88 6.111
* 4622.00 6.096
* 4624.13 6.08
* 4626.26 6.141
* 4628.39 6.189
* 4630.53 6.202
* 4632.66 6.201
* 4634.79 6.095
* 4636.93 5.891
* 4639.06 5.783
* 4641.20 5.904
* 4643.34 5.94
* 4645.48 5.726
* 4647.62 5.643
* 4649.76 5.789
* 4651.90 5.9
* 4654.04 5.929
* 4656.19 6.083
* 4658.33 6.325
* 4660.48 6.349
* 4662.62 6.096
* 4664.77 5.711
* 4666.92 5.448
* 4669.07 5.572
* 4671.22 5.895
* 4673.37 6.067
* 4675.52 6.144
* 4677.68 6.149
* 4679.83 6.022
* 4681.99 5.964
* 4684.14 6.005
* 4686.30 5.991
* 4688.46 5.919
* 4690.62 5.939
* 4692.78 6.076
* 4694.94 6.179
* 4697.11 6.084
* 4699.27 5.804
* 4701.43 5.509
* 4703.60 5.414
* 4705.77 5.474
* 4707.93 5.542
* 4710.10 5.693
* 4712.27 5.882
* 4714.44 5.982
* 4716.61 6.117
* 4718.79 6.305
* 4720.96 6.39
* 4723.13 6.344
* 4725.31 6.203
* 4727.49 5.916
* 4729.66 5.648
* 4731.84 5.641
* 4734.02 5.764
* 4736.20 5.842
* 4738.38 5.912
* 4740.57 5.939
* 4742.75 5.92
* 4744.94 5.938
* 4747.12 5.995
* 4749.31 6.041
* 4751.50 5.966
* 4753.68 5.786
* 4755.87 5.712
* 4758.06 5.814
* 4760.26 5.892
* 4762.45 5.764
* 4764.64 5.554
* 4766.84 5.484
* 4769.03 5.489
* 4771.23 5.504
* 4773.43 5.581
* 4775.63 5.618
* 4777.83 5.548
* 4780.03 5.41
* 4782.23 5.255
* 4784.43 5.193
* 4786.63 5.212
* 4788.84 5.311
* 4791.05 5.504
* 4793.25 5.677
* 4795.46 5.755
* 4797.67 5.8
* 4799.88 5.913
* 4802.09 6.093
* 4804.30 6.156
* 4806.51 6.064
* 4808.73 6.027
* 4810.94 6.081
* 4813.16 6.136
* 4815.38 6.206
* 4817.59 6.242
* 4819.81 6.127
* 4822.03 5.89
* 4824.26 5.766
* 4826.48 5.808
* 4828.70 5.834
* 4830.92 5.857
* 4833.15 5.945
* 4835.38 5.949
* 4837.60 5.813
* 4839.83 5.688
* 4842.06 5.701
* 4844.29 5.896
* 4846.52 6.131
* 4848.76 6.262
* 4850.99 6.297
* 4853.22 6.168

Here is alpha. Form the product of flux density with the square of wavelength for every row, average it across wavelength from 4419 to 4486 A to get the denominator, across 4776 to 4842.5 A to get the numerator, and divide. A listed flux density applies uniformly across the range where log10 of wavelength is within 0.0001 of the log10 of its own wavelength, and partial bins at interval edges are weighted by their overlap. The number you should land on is 1.39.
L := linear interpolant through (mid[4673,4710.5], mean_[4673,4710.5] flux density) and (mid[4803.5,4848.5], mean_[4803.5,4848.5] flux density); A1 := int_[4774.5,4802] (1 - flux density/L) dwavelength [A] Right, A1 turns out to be 1.9 A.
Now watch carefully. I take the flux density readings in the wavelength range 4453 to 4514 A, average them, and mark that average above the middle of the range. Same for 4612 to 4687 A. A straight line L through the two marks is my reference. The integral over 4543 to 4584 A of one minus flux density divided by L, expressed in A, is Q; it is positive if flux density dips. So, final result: -1.2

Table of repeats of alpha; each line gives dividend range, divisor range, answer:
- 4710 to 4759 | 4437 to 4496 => 1.33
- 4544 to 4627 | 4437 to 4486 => 1.25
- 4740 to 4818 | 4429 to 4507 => 1.30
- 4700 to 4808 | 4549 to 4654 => 1.04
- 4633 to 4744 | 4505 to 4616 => 1.10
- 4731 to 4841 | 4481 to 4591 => 1.15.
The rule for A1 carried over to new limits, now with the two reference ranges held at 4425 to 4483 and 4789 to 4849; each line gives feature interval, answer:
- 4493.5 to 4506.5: -1.55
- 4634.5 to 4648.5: -1.17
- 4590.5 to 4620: -3.61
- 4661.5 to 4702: -3.06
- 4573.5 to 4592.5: -2.16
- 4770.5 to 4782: 0.56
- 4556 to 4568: -1.78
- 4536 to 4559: -2.05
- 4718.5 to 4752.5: -1.82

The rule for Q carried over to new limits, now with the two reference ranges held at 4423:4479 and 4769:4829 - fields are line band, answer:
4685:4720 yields -2.4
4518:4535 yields -0.3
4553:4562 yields -1.4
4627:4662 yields -4.4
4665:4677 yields -1.0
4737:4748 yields -0.7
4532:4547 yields -0.6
